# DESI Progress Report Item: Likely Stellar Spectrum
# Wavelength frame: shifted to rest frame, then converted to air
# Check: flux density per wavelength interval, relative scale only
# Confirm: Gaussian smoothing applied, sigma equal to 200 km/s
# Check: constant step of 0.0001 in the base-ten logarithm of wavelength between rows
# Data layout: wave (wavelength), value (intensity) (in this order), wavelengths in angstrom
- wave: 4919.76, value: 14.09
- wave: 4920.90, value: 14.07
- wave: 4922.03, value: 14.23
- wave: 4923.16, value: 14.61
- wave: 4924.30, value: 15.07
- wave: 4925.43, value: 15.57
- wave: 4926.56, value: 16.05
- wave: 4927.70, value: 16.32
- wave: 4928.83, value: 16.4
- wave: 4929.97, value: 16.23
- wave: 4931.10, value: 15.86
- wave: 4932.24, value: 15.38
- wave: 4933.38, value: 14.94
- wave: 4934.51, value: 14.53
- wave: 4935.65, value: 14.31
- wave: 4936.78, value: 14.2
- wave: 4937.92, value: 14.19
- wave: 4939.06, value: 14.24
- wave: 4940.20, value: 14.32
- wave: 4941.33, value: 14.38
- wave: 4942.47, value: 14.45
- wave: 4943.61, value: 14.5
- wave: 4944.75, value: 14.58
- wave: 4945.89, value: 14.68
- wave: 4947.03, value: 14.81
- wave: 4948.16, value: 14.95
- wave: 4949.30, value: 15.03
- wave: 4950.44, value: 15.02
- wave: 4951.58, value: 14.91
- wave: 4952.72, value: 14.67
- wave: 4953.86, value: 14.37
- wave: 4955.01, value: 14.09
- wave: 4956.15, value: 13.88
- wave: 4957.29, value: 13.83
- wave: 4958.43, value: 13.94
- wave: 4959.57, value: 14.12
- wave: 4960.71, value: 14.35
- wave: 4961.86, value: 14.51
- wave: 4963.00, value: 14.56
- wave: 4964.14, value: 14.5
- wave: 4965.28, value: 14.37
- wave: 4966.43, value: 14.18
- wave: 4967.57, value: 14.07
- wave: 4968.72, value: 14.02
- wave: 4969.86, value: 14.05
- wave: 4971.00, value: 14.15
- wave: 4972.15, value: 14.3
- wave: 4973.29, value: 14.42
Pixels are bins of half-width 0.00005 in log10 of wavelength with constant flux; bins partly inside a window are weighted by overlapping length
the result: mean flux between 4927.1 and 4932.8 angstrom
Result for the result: 16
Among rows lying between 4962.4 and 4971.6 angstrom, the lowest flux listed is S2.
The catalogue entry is 14.02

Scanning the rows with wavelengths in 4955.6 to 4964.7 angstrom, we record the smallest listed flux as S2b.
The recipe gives 13.83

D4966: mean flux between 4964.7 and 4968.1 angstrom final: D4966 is 14.2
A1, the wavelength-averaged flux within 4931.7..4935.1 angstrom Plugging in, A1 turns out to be 14.9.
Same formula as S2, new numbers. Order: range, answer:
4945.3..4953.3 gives 14.67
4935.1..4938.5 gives 14.19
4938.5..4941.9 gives 14.24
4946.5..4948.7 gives 14.81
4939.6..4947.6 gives 14.32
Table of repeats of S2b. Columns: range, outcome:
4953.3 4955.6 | 14.09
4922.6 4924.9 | 14.61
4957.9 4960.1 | 13.94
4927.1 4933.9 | 14.94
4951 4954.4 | 14.37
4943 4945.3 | 14.5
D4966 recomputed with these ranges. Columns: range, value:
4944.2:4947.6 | 14.7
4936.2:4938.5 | 14.2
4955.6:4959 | 13.9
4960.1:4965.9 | 14.4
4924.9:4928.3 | 16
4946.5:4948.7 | 14.9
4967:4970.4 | 14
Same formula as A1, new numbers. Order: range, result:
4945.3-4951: 14.9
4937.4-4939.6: 14.2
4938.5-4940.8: 14.3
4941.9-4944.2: 14.4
